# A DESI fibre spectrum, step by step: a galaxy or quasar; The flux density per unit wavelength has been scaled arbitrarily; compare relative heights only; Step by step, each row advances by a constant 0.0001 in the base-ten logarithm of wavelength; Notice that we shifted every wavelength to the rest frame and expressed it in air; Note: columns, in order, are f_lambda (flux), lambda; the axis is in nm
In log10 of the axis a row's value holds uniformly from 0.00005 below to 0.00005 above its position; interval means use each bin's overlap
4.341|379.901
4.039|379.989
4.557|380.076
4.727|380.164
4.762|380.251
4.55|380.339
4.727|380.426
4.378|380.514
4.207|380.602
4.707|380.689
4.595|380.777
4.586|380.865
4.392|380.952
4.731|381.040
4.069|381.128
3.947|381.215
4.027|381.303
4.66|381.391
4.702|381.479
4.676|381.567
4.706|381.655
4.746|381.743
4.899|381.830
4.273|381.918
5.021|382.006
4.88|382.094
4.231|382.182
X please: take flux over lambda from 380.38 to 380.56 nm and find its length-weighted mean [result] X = 4.54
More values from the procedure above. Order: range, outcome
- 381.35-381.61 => 4.67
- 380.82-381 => 4.5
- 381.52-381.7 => 4.68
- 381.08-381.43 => 4.18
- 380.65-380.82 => 4.64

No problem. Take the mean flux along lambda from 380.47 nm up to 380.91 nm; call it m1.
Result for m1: 4.5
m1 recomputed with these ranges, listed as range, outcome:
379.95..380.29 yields 4.53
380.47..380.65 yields 4.31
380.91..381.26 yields 4.28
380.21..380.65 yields 4.53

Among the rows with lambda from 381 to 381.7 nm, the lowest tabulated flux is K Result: 3.947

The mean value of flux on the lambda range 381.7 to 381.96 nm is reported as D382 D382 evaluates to 4.66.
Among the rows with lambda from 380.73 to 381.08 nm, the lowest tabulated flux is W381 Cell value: 4.392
